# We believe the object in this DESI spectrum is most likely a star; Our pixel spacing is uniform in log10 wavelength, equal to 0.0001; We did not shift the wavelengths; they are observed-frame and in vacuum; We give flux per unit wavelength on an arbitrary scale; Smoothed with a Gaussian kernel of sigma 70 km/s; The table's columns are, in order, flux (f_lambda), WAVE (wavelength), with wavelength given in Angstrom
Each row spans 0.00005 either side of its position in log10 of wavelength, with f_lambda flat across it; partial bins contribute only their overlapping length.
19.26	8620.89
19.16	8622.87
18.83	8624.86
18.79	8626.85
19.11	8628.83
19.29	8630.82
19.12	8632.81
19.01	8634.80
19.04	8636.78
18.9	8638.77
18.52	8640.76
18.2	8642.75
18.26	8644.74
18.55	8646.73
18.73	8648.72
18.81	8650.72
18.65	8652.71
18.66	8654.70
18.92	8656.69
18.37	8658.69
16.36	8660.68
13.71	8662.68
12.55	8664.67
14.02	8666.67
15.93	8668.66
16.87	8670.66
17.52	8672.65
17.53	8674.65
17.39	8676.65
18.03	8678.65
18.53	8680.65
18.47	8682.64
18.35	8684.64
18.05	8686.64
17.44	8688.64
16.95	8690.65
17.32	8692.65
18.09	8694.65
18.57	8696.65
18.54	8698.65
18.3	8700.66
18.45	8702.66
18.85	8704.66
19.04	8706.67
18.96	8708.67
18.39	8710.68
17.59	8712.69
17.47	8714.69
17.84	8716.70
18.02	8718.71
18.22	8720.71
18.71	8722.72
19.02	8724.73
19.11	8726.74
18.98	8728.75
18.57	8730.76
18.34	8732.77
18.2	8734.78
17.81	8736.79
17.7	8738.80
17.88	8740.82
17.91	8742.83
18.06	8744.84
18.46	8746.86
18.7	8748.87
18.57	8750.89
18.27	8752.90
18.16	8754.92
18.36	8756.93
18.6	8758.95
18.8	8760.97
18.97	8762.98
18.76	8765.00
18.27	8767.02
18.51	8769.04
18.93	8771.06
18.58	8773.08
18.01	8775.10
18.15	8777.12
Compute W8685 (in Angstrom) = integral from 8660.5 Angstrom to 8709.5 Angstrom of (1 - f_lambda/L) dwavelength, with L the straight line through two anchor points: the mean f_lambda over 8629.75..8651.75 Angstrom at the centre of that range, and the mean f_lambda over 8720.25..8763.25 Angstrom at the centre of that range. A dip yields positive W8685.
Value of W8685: 3.28 Angstrom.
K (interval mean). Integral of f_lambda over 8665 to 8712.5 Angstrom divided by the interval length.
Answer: 17.7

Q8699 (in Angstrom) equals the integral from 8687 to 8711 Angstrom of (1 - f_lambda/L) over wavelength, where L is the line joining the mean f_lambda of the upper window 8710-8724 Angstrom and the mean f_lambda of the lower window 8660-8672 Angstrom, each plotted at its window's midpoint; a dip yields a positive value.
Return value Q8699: -1.8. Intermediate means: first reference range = 14.9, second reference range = 18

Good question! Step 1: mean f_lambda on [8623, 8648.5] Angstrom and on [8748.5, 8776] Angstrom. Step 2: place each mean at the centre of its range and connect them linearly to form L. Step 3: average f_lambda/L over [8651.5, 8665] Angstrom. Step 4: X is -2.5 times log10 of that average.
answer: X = 0.11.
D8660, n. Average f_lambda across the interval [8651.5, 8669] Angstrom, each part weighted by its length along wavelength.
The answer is 16.4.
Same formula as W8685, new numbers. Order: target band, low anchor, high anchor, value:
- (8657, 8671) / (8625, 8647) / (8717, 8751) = 2.4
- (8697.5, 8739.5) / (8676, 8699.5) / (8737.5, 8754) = -0.7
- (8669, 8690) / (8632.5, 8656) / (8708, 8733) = 0.9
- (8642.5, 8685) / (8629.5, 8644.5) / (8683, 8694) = 2.1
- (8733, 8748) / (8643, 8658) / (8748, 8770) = 0.4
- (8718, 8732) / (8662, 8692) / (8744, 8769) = -0.7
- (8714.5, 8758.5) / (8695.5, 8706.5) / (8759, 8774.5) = 0.7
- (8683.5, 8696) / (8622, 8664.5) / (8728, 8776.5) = 0.4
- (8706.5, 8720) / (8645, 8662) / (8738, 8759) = 0.1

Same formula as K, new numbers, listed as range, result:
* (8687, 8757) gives 18.2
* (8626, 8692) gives 17.8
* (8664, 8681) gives 16.5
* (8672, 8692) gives 17.8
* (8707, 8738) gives 18.4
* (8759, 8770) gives 18.7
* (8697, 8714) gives 18.5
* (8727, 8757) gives 18.3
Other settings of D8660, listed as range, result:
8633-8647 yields 18.7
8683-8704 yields 18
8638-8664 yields 18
